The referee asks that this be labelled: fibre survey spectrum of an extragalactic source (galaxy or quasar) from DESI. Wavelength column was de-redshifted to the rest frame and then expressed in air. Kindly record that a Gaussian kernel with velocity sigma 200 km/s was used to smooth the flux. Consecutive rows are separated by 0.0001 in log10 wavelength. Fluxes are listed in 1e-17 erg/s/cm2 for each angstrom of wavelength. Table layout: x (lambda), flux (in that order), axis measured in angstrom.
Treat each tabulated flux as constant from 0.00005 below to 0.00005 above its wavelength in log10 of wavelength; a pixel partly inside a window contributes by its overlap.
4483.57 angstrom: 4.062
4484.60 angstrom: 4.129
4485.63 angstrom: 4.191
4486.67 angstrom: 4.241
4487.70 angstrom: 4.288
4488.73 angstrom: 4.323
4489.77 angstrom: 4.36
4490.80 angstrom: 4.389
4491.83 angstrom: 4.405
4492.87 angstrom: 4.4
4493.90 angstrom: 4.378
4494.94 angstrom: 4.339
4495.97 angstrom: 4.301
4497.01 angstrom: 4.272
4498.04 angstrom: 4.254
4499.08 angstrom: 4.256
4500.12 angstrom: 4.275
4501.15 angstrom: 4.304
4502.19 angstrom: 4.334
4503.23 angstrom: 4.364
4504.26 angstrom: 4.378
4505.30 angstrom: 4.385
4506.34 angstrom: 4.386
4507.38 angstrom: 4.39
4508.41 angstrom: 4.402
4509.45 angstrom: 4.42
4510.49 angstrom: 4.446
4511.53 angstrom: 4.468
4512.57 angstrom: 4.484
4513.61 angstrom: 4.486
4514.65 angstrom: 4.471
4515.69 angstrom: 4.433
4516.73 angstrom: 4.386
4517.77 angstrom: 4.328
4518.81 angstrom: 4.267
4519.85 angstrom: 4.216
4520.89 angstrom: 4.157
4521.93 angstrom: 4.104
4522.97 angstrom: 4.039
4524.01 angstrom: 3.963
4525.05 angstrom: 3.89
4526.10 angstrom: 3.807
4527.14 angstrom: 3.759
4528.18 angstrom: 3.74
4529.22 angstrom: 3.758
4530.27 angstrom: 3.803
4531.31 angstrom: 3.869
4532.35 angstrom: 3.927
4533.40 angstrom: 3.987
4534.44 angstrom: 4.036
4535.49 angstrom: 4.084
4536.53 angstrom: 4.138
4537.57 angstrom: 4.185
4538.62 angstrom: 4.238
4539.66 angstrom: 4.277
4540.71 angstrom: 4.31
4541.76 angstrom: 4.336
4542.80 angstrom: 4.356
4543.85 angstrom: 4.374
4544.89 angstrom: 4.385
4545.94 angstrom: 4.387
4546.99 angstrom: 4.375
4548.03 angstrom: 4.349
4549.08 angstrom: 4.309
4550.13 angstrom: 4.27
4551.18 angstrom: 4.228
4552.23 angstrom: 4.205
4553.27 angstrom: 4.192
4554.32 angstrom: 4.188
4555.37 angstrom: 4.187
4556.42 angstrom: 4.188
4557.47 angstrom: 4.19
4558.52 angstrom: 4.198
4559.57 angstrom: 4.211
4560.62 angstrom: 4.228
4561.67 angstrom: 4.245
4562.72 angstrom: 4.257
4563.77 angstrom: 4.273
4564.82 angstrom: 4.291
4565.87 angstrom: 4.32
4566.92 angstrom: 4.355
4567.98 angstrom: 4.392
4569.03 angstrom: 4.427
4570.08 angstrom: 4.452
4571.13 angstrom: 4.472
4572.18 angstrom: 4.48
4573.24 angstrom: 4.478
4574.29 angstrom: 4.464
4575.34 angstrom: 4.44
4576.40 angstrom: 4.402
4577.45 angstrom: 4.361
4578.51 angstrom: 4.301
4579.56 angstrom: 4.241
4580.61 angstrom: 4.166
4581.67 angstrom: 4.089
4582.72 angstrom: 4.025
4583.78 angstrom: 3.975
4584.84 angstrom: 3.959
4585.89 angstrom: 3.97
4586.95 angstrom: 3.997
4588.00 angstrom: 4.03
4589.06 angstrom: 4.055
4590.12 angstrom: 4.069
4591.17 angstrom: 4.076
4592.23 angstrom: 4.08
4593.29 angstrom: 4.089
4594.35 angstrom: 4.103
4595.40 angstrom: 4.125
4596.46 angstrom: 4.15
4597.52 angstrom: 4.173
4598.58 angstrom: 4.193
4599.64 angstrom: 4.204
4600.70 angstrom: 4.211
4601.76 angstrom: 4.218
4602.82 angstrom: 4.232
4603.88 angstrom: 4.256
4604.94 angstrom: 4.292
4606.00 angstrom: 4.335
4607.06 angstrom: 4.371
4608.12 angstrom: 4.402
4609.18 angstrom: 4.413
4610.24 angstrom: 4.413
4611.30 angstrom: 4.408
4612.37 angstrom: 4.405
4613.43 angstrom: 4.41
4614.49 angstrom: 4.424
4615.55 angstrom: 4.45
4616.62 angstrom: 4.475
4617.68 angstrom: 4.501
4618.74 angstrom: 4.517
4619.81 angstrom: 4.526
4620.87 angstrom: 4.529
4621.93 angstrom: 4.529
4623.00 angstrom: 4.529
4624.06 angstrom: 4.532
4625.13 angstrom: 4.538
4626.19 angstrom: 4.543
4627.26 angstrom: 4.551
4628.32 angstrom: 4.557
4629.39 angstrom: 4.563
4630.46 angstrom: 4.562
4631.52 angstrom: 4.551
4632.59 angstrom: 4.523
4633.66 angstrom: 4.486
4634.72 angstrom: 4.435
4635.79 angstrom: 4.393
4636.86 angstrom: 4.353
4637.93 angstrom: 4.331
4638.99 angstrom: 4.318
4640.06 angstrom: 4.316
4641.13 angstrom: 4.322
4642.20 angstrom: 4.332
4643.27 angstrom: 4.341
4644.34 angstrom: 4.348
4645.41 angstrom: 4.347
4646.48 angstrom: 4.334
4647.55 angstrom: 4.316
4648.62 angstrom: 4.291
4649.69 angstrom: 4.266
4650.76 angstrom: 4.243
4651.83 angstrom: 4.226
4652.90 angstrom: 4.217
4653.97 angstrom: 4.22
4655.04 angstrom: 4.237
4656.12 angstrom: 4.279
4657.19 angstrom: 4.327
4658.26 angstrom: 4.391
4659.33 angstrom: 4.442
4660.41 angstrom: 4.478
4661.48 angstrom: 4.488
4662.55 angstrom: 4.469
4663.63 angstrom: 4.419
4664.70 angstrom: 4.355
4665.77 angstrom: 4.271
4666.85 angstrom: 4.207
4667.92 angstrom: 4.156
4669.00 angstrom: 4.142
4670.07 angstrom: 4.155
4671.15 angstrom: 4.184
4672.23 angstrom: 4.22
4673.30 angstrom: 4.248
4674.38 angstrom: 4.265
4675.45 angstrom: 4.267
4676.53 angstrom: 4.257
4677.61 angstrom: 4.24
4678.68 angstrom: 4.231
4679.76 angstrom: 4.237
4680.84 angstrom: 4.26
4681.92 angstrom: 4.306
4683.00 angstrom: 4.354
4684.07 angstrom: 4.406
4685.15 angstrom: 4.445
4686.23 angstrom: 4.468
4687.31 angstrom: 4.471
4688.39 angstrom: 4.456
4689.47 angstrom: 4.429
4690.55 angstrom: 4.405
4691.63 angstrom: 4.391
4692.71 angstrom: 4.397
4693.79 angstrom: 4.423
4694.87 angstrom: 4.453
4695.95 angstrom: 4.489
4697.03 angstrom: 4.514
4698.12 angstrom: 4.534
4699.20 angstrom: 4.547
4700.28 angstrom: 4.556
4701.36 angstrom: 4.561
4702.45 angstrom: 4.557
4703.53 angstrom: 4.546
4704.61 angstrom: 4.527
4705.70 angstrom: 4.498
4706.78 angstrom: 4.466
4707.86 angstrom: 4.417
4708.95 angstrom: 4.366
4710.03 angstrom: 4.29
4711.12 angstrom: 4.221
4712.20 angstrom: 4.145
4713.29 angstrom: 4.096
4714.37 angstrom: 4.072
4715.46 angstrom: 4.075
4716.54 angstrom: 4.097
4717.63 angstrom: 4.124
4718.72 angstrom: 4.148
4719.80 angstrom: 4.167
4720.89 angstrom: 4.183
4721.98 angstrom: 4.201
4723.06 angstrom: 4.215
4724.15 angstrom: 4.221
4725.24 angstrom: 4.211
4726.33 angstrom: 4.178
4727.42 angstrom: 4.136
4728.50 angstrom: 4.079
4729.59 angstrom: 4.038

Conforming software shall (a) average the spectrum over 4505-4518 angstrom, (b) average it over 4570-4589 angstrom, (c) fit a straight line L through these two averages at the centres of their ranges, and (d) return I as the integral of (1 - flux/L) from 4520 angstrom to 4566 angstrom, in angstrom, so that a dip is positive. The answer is 1.9 angstrom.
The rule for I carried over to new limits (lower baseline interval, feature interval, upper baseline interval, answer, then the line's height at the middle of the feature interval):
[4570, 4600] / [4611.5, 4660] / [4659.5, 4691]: -1.64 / 4.26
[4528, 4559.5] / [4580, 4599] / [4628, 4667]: 0.83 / 4.26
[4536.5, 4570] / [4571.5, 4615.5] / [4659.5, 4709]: 0.79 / 4.31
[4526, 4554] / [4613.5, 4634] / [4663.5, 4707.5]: -1.16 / 4.28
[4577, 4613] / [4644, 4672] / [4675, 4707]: 0.27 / 4.34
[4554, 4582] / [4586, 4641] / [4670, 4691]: -0.42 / 4.31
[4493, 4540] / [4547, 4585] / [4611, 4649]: 0.28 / 4.31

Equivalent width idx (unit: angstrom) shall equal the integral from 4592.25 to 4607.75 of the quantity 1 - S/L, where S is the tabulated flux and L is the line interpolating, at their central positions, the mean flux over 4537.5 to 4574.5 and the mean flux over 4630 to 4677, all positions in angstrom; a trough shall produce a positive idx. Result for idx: 0.4 angstrom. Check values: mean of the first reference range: 4.31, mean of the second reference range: 4.33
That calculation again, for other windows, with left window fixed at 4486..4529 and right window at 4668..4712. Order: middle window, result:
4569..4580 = -0.3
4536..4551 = 0.0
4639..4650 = 0.1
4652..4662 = 0.0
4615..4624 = -0.4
